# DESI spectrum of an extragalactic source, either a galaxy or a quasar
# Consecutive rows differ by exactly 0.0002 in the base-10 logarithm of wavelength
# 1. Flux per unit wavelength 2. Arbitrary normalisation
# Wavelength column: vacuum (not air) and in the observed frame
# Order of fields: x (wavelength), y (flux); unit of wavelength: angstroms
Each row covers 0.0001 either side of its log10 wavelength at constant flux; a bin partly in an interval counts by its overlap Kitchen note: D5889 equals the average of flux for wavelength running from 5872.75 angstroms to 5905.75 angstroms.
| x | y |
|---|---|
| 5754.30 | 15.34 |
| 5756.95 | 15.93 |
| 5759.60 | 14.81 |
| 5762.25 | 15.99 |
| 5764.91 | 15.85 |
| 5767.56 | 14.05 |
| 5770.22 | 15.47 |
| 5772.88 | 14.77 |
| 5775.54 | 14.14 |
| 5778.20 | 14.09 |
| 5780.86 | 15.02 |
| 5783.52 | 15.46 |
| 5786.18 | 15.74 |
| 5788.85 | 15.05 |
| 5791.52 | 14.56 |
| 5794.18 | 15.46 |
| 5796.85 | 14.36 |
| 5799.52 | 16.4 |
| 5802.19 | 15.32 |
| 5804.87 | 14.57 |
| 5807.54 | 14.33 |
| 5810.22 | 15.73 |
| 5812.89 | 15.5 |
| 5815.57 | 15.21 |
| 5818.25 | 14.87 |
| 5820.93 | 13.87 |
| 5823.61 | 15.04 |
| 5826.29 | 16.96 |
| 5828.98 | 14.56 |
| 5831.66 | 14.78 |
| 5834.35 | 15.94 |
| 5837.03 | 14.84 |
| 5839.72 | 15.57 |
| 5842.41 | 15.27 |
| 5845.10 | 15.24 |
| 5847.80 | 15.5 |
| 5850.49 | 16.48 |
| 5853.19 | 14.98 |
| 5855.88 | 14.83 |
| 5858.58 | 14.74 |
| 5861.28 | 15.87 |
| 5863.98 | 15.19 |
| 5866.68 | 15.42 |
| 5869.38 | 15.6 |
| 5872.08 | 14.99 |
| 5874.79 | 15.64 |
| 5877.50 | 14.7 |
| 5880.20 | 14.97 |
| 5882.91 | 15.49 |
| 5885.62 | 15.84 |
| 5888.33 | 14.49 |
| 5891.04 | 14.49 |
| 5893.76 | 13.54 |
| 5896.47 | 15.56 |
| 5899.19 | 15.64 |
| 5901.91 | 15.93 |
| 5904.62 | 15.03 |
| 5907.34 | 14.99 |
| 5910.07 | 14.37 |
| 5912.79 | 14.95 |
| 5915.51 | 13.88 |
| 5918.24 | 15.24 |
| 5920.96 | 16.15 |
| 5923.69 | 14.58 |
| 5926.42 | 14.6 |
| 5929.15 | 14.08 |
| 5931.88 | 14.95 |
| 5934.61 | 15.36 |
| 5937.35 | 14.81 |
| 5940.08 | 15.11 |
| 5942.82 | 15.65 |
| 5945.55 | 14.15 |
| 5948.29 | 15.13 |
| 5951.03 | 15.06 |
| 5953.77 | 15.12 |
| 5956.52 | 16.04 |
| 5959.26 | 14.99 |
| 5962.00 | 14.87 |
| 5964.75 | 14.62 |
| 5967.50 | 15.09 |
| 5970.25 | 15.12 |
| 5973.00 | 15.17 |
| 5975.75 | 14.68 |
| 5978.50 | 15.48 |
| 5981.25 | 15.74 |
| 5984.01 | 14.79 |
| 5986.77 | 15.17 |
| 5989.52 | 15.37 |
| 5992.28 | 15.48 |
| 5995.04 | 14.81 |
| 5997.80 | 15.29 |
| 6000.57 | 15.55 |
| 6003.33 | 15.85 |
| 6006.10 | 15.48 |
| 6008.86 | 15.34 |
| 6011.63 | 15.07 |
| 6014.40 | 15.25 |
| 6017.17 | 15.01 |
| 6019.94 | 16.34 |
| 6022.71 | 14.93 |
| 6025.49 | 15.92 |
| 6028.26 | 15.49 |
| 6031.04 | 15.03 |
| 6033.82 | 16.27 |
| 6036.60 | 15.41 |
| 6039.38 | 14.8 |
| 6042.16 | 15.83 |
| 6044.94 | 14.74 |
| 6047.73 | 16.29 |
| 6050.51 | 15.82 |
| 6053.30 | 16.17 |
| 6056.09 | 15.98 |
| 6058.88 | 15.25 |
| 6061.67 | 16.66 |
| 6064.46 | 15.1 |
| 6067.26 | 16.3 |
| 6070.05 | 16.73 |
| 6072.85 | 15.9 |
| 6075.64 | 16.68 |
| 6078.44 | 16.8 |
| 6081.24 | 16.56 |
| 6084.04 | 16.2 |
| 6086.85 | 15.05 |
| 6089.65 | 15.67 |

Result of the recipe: 15.1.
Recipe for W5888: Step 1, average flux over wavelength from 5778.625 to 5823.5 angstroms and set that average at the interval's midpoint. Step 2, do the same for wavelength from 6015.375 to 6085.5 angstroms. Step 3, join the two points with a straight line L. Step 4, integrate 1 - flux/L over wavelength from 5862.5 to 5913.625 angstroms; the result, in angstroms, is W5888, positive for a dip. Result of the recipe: 0.80 angstroms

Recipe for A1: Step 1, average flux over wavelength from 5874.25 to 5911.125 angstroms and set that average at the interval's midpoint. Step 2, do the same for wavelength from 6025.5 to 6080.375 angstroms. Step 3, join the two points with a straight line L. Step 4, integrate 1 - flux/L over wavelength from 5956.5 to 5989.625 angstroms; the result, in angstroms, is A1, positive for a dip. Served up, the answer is 0.72 angstroms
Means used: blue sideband 15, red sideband 15.9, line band 15.1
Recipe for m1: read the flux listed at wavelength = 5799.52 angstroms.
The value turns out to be 16.4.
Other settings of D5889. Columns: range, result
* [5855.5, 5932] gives 15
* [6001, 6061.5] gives 15.6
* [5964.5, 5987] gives 15.1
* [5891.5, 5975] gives 15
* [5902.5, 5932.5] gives 14.8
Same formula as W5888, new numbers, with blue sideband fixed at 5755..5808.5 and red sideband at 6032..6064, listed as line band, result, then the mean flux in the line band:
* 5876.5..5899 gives 0.6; 14.9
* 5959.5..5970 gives 0.4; 14.9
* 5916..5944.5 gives 0.8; 15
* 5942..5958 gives 0.3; 15.2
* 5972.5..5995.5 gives 0.5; 15.2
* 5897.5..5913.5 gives 0.2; 15.2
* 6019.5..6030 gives 0.1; 15.6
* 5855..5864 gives 0.1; 15.2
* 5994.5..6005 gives 0.1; 15.4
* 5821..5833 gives 0.0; 15.2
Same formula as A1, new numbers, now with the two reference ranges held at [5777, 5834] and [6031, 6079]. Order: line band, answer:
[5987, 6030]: 0.92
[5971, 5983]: 0.30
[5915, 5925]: 0.26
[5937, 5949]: 0.43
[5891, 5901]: 0.32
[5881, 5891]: 0.13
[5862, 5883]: 0.08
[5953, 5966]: 0.38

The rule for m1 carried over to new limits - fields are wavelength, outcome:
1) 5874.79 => 15.64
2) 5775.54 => 14.14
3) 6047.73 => 16.29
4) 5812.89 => 15.5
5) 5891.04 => 14.49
